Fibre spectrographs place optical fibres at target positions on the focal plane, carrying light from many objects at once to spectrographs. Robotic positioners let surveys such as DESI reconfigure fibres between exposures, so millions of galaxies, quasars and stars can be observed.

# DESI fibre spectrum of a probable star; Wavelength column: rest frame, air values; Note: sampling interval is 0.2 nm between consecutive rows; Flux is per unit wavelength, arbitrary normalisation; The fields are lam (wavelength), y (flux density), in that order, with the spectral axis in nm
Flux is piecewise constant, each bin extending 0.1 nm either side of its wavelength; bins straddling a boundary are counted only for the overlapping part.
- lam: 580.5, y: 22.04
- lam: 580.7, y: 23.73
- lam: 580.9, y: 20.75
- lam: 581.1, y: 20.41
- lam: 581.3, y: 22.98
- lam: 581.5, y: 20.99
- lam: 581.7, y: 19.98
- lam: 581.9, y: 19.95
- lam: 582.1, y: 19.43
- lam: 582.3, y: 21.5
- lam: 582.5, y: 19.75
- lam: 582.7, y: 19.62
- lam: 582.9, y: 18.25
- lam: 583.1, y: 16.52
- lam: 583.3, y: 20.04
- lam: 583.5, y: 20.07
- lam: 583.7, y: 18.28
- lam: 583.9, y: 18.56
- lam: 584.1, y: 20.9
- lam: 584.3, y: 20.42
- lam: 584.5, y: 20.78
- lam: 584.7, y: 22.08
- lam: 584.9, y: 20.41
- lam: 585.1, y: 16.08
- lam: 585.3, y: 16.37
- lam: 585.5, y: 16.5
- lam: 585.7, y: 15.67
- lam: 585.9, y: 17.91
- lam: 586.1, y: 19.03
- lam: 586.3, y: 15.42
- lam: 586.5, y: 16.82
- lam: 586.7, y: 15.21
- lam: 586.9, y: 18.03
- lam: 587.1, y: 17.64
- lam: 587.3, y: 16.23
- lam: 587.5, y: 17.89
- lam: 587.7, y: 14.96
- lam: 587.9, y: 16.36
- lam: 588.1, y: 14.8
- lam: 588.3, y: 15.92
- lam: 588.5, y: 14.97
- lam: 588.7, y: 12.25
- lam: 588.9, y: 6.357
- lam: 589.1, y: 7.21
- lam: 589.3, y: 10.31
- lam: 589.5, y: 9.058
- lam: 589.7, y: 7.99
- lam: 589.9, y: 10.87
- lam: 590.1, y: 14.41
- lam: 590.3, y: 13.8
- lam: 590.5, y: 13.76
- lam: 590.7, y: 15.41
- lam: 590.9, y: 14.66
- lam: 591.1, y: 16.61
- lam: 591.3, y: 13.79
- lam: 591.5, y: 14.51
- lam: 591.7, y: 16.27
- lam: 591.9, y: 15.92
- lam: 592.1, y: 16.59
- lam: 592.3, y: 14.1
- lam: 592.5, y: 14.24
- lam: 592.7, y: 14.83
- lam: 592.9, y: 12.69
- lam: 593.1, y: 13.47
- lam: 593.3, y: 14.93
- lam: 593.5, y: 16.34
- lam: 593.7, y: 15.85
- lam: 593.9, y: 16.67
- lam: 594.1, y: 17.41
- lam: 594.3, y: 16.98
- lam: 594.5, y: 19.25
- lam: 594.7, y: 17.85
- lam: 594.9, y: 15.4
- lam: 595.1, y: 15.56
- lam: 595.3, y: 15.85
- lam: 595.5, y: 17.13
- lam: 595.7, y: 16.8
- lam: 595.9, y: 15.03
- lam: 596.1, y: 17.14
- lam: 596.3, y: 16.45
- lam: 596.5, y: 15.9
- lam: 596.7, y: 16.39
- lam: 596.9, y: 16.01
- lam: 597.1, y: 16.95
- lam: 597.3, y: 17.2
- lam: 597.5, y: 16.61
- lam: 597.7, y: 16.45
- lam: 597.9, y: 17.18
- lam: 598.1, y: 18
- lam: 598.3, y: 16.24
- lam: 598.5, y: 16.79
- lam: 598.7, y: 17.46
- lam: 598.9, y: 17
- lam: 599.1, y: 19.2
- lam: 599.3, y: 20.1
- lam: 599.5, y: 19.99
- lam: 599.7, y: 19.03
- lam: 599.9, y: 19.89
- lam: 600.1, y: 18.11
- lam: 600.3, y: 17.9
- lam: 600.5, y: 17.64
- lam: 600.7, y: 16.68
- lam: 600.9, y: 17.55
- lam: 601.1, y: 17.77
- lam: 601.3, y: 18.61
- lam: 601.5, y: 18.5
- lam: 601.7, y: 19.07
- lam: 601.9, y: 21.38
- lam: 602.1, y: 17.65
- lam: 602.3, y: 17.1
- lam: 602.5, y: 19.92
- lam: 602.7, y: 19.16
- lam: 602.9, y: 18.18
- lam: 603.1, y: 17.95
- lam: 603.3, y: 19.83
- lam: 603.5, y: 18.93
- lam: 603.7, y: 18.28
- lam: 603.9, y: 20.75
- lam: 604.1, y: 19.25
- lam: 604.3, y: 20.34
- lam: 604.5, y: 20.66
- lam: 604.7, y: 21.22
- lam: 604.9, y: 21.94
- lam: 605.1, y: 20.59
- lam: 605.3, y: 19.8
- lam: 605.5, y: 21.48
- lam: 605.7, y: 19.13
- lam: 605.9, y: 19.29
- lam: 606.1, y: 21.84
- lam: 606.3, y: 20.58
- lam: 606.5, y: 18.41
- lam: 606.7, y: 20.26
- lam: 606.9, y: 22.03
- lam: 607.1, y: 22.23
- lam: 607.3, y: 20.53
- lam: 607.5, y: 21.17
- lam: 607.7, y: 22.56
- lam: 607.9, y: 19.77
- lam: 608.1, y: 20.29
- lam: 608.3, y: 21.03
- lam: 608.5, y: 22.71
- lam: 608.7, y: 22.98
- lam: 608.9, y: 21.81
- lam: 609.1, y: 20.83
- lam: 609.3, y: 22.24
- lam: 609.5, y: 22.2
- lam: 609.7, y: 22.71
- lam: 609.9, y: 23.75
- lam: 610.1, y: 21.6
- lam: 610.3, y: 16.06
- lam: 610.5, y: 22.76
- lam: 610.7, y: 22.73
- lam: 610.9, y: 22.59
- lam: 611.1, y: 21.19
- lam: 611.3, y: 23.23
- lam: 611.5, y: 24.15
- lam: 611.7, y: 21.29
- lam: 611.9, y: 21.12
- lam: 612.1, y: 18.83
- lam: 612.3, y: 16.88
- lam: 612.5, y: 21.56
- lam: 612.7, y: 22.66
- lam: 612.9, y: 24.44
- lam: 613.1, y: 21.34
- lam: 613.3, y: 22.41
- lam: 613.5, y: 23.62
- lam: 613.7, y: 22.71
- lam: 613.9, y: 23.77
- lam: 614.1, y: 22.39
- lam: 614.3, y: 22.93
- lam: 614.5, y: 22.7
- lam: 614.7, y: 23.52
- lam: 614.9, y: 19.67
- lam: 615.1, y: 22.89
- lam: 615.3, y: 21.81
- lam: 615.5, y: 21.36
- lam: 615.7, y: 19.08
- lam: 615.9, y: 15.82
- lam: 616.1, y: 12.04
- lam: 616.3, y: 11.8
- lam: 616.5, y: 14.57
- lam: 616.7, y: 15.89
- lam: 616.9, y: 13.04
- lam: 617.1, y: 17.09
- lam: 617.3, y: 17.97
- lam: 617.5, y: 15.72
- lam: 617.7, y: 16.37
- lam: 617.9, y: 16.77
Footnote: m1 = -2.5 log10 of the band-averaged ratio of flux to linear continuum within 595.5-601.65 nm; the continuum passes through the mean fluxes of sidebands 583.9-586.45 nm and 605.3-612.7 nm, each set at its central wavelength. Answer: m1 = 0.15 mag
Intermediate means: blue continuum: 18.4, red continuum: 21.2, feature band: 17.5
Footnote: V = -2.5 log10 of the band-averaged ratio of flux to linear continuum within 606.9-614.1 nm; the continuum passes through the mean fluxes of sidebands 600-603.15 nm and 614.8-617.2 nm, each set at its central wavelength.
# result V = -0.234 mag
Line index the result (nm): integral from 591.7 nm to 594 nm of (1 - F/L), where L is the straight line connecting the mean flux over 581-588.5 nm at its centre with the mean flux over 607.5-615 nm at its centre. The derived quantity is 0.51 nm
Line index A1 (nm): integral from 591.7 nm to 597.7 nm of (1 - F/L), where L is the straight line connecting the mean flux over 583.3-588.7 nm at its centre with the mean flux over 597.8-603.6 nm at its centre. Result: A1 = 0.66 nm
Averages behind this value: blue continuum 17.5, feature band 16.1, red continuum 18.4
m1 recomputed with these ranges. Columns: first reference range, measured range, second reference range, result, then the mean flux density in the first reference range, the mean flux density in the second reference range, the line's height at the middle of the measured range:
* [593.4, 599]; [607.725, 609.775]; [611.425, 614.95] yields -0.054 mag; 16.7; 22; 20.6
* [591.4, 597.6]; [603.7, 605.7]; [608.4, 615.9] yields -0.060 mag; 16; 21.8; 19.4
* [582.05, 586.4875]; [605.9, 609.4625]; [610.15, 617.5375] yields -0.072 mag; 18.8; 20.1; 19.9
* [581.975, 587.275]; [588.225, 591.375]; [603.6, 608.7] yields 0.474 mag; 18.5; 20.7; 19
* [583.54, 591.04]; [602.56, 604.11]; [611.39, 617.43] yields -0.052 mag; 15.5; 20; 18.2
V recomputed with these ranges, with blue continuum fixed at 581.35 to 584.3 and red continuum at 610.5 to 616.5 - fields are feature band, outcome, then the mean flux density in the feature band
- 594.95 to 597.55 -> 0.230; 16.4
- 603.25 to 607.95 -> 0.009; 20.5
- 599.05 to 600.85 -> 0.095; 18.7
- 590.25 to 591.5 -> 0.335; 14.7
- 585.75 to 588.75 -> 0.214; 16.3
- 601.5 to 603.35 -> 0.090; 18.9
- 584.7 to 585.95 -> 0.130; 17.5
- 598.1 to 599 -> 0.194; 17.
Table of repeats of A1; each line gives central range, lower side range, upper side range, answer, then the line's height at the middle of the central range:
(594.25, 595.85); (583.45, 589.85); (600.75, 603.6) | 0.05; 17.4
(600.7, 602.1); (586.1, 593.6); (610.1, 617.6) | -0.12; 17.1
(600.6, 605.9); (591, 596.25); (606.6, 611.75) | 0.05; 19.5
